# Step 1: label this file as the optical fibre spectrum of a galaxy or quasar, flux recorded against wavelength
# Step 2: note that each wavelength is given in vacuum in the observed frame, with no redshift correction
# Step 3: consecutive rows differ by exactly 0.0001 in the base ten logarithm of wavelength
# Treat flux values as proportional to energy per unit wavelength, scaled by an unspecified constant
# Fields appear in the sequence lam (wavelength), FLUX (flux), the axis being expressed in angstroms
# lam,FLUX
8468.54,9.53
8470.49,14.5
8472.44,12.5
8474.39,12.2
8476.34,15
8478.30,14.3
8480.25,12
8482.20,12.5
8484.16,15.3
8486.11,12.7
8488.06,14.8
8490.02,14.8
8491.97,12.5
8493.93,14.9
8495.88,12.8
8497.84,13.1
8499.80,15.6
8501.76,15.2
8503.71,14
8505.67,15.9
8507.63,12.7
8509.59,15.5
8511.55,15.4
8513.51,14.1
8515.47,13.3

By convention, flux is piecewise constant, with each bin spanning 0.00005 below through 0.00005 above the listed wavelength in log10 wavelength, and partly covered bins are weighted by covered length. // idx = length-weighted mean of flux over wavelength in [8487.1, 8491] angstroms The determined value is 14.8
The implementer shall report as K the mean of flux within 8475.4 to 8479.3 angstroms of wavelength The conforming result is 14.6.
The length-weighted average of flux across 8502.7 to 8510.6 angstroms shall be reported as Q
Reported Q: 14.5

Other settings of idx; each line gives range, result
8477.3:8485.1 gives 13.5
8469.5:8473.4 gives 13.5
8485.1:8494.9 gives 13.9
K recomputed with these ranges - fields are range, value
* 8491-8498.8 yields 13.3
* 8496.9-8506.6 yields 14.8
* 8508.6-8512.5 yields 15.4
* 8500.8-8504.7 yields 14.6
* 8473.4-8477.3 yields 13.6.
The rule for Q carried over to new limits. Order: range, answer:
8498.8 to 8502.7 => 15.4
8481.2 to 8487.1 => 13.5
